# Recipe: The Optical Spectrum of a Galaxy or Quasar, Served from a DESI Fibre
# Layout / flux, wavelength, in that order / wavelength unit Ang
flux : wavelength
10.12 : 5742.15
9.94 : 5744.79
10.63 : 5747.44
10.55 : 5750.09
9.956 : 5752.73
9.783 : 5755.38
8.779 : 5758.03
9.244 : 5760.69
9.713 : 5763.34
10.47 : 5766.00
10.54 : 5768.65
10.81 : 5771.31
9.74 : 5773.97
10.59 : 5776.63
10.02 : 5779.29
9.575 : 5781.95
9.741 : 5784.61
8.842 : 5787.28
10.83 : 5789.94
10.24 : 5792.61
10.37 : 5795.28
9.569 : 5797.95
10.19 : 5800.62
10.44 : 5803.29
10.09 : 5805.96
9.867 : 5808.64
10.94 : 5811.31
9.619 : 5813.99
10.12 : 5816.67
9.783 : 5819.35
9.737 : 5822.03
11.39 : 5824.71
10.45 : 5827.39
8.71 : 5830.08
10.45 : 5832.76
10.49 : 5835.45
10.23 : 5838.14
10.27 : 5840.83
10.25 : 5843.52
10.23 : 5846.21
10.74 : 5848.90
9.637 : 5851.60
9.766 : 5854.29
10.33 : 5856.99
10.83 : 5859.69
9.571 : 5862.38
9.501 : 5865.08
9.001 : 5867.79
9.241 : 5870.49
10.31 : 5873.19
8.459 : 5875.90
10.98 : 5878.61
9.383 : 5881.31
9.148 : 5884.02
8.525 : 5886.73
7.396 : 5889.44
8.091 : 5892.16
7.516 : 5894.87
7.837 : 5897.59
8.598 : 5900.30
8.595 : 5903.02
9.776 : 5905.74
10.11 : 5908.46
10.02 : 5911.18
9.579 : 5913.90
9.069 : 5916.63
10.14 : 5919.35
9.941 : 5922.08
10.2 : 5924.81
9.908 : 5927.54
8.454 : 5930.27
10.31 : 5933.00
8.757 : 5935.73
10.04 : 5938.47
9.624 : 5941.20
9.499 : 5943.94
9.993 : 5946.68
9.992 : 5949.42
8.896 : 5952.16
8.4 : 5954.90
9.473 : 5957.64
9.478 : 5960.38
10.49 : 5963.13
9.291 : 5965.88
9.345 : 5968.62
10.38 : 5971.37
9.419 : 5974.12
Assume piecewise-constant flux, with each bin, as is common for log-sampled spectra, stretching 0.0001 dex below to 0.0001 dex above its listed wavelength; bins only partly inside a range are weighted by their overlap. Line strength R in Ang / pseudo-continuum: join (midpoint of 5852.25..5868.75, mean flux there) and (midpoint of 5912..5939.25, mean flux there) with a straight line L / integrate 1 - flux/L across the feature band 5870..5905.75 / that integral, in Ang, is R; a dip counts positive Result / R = 3.5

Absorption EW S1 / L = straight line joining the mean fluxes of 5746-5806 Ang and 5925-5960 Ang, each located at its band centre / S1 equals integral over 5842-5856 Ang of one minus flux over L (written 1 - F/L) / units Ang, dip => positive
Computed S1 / -0.5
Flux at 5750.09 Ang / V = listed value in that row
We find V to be 10.55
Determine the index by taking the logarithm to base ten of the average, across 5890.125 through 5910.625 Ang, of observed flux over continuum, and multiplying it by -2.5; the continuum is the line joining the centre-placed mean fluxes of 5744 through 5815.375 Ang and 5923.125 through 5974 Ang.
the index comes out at 0.12 mag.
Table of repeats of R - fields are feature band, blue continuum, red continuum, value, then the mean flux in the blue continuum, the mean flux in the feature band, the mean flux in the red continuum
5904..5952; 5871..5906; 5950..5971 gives -2.97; 8.8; 9.7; 9.42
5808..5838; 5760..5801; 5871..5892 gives -1.57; 10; 10.2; 9.11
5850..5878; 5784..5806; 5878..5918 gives -1.21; 10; 9.71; 8.94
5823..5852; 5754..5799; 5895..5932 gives -1.80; 9.93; 10.3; 9.35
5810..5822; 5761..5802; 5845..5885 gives -0.14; 10.1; 10.1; 9.81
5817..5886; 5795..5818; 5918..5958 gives -0.05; 10.1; 9.94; 9.58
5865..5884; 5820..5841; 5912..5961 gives 0.76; 10.2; 9.53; 9.55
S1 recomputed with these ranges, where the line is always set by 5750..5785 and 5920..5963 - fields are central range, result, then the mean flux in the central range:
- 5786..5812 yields -0.63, 10.1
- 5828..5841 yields -0.30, 10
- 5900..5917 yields 0.32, 9.46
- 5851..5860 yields -0.32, 10.1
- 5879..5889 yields 0.66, 9.07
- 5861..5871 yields 0.40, 9.35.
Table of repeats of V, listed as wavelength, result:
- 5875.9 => 8.459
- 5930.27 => 8.454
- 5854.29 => 9.766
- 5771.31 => 10.81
